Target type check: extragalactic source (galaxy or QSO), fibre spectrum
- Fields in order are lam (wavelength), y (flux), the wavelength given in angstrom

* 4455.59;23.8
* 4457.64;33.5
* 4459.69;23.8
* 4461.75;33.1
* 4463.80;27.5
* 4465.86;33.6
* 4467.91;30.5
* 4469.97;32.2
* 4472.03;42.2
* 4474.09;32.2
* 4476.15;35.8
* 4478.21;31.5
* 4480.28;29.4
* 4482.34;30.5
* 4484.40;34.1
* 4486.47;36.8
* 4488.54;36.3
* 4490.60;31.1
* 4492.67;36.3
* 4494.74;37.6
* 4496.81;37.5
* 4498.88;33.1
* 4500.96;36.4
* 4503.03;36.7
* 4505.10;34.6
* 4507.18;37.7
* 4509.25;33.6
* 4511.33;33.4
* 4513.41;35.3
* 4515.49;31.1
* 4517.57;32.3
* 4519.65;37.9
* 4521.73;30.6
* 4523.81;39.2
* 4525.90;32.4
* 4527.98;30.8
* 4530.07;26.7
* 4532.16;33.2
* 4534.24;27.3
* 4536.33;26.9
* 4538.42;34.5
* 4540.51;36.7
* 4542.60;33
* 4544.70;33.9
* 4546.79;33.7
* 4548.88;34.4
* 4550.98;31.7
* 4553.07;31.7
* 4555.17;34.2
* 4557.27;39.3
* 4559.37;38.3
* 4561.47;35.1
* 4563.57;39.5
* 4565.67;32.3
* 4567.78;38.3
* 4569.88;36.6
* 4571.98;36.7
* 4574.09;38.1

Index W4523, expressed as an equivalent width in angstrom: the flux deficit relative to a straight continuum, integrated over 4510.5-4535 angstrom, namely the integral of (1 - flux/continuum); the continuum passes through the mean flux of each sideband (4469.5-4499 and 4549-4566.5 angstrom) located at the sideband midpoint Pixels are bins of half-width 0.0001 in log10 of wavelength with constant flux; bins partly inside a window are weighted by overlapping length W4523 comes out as 1.64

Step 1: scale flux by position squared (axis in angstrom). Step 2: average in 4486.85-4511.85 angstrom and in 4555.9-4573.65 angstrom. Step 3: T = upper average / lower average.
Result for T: 1.07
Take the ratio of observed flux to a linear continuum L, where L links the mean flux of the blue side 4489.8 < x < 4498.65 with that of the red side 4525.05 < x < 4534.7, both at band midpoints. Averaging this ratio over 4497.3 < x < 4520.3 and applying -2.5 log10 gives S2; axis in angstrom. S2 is -0.04 mag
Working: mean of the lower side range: 35.5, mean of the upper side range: 30.2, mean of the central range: 34.7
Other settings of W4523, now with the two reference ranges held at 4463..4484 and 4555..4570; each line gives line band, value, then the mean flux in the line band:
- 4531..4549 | 1.7 angstrom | 32.5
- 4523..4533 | 0.8 angstrom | 32.3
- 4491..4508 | -1.1 angstrom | 36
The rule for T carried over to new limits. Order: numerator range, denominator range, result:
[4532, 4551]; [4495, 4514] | 0.93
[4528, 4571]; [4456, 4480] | 1.09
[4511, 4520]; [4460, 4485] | 1.06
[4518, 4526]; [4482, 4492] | 1.05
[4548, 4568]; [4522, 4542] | 1.12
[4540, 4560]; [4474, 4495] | 1.06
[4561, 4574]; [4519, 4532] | 1.14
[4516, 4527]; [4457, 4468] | 1.17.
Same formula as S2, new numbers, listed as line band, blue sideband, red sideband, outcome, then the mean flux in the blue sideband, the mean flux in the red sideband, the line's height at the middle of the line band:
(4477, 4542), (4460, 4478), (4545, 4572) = 0.014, 32.9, 35.4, 34.1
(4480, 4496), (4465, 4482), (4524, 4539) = -0.054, 33.3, 30.6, 32.6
